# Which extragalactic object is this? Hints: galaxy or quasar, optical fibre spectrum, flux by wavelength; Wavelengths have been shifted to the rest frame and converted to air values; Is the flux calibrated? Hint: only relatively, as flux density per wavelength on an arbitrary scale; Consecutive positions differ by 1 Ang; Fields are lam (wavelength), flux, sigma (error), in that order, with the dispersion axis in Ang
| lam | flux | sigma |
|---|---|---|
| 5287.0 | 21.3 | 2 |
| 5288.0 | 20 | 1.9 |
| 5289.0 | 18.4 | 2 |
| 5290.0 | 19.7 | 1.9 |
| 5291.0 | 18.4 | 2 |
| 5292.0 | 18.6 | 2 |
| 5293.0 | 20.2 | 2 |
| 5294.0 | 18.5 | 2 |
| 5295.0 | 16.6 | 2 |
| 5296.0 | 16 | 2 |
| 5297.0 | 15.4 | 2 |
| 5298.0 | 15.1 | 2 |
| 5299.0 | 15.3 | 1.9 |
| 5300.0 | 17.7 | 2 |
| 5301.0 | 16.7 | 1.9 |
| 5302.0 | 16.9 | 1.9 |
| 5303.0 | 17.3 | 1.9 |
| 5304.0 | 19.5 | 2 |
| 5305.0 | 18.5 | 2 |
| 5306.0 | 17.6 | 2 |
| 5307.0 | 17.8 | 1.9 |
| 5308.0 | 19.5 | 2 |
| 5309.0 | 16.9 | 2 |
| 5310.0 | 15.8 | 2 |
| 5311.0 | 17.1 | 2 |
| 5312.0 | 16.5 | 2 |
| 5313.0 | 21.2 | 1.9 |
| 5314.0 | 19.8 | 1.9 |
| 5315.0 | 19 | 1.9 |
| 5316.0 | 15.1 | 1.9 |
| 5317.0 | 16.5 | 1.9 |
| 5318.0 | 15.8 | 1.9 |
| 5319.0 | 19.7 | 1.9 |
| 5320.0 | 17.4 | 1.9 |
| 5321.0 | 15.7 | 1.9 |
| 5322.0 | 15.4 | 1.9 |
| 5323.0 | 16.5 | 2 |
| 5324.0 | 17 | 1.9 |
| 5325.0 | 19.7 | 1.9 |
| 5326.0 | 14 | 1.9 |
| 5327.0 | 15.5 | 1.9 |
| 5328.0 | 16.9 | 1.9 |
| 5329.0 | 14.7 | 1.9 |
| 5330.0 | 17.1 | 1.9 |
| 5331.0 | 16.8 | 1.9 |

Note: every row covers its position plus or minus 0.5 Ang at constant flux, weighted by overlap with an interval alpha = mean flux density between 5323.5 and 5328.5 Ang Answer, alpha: 16.6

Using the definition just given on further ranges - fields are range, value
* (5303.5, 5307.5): 18.4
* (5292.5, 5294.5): 19.4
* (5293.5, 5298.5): 16.3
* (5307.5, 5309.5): 18.2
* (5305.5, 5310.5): 17.5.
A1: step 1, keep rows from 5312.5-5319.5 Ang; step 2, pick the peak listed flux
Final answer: 21.2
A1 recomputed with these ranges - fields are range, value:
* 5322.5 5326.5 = 19.7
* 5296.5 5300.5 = 17.7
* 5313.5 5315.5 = 19.8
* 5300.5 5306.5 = 19.5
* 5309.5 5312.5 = 17.1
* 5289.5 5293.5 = 20.2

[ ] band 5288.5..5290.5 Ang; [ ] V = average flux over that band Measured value 19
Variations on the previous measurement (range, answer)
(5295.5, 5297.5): 15.7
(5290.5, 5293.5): 19.1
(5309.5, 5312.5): 16.5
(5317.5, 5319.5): 17.8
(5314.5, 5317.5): 16.9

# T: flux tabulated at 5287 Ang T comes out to 21.3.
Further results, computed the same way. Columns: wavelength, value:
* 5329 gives 14.7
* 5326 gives 14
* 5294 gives 18.5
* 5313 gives 21.2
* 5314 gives 19.8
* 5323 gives 16.5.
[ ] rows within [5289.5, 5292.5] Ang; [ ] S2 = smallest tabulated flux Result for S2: 18.4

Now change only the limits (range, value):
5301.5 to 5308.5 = 16.9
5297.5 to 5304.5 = 15.1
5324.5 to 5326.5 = 14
